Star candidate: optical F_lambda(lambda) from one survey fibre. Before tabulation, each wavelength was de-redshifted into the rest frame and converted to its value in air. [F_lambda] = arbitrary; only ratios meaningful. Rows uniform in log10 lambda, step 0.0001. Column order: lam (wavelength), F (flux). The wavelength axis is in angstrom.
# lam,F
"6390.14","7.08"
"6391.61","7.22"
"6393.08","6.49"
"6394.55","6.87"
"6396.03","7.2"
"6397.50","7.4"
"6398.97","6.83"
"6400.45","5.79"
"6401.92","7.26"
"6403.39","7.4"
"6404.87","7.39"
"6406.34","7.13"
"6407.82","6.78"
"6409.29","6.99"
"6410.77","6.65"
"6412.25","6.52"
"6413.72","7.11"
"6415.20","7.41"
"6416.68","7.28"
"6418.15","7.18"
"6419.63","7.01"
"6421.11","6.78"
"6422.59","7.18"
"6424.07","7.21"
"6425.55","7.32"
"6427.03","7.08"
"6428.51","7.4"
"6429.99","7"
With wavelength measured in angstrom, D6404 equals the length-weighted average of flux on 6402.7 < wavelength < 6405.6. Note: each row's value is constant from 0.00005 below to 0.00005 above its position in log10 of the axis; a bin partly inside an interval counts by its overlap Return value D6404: 7.38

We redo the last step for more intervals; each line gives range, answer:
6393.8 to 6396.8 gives 7.03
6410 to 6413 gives 6.59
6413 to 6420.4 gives 7.19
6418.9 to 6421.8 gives 6.89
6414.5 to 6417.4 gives 7.34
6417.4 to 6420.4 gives 7.1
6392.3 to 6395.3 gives 6.68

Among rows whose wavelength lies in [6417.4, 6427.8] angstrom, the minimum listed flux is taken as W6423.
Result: 6.78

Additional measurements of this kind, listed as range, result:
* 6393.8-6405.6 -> 5.79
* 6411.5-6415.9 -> 6.52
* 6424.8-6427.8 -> 7.08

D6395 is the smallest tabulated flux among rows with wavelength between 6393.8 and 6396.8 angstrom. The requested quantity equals 6.87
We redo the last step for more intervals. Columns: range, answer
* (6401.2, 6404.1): 7.26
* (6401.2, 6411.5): 6.65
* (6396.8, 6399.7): 6.83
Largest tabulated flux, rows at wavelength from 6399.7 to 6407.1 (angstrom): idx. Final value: 7.4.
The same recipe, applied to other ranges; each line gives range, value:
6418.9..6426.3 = 7.32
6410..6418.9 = 7.41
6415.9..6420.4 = 7.28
